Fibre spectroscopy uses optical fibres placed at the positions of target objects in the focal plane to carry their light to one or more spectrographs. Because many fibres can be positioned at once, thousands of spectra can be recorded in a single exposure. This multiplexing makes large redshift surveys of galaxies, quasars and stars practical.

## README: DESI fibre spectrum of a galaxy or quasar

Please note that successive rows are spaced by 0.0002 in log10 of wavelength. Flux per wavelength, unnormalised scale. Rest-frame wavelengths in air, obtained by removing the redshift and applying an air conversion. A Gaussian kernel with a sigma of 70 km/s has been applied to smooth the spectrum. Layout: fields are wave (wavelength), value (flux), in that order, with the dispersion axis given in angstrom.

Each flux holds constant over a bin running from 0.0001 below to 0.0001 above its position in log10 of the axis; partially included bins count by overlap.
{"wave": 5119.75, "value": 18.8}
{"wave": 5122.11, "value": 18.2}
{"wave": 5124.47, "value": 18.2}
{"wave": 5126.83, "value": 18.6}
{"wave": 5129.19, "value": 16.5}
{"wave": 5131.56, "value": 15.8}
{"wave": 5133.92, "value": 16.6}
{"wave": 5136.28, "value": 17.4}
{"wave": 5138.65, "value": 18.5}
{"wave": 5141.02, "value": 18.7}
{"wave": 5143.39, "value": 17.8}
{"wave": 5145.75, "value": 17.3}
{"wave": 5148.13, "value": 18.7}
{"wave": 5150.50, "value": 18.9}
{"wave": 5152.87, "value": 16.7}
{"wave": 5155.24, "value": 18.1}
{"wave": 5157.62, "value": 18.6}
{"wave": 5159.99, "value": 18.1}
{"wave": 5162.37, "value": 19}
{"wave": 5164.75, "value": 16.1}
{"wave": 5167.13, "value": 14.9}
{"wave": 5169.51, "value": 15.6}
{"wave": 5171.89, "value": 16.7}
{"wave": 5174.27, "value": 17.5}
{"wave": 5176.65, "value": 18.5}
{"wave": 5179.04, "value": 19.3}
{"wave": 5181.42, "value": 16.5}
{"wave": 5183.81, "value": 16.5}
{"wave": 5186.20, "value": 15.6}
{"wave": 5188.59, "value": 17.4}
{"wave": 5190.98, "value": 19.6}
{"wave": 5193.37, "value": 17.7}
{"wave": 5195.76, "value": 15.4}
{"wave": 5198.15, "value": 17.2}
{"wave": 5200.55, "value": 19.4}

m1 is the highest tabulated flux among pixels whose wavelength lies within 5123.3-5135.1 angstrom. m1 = 18.6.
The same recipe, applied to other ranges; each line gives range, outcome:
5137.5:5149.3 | 18.7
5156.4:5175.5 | 19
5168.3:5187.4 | 19.3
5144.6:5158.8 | 18.9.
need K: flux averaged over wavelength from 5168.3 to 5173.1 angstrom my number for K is 16.2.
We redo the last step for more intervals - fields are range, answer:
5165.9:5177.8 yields 16.6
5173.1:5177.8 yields 18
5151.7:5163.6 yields 18.1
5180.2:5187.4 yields 16.2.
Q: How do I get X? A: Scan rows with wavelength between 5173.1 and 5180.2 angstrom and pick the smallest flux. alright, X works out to 17.5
